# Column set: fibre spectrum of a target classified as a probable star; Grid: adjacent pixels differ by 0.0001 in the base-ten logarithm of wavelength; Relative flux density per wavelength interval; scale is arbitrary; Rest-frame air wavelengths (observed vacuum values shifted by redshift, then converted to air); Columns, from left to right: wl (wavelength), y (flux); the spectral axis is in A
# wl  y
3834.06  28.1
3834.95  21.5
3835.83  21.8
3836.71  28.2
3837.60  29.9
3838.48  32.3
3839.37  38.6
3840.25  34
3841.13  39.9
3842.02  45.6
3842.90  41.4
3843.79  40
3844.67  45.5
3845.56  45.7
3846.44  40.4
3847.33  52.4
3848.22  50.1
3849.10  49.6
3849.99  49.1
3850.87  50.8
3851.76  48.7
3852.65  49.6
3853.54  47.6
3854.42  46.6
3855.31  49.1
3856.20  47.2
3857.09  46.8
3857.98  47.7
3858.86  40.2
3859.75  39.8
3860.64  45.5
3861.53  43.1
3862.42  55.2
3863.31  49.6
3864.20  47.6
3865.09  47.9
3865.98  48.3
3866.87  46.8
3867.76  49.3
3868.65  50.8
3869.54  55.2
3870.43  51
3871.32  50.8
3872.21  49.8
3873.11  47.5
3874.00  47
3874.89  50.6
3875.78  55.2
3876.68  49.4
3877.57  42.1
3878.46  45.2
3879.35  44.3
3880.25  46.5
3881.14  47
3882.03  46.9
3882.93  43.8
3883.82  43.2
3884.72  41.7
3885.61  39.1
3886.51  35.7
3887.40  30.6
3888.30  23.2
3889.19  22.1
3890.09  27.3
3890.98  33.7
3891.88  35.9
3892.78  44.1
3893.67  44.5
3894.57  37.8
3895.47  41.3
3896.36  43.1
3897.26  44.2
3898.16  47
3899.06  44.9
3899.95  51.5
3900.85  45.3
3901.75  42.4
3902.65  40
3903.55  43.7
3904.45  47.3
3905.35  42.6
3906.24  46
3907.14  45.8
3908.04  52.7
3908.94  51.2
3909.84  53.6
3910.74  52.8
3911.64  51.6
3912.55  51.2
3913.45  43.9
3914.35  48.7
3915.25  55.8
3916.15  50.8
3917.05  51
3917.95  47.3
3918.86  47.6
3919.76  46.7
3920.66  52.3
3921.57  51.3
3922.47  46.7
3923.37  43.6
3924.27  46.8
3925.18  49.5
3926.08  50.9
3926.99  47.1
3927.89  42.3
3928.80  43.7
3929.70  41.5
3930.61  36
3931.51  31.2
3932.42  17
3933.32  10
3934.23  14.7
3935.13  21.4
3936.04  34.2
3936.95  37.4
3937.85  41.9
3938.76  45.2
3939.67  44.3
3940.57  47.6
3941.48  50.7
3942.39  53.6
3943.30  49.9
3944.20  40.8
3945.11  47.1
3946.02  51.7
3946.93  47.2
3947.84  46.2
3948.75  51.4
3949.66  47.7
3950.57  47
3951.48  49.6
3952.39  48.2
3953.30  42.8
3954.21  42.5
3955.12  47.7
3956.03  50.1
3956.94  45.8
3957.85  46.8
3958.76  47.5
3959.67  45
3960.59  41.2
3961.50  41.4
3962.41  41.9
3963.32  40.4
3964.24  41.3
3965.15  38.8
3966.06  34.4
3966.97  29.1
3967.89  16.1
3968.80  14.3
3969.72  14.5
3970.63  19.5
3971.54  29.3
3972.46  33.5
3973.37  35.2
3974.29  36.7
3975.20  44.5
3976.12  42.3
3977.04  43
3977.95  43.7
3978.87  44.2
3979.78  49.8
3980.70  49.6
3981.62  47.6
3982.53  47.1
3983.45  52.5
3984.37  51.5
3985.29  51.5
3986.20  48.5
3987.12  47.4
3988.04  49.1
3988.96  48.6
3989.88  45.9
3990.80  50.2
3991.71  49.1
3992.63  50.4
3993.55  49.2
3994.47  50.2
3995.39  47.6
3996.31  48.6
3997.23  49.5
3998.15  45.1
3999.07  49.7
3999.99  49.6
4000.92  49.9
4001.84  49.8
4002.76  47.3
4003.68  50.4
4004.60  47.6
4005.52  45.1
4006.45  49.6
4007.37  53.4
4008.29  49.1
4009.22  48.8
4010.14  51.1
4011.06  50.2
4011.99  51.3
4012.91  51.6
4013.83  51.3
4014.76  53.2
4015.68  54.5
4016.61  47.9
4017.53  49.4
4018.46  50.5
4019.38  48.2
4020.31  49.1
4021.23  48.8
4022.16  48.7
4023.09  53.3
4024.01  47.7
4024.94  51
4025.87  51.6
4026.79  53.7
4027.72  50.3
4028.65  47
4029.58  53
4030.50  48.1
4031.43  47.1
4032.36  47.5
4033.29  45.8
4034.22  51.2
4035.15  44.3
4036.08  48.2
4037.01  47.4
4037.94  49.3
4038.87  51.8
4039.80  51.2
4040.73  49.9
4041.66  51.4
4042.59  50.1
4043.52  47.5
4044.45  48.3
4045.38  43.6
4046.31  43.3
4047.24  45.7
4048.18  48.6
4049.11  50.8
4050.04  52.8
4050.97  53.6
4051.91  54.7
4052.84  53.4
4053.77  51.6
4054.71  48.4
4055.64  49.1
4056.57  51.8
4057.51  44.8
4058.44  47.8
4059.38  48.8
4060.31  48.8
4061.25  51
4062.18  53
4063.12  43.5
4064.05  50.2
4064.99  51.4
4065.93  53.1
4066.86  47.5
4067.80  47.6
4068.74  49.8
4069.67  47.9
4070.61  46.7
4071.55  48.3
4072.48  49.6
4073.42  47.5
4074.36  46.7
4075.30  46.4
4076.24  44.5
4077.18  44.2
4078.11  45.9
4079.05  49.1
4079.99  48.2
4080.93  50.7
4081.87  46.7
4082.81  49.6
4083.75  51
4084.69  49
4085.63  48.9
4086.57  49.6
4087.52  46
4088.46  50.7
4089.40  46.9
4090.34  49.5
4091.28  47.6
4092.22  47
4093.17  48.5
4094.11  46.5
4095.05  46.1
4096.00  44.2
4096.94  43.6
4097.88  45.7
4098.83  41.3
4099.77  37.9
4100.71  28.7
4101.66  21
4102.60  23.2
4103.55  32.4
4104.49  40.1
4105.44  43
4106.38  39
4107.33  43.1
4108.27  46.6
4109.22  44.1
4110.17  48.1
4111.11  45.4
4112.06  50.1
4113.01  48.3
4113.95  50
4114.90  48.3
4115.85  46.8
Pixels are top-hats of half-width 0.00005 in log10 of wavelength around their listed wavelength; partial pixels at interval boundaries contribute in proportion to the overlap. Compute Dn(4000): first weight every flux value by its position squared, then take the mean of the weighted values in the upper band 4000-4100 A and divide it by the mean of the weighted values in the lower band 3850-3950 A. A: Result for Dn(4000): 1.18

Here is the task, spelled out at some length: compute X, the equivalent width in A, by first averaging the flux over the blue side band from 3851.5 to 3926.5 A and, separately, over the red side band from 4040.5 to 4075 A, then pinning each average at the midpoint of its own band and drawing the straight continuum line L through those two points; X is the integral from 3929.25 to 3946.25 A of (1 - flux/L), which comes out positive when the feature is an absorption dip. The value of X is 3.4 A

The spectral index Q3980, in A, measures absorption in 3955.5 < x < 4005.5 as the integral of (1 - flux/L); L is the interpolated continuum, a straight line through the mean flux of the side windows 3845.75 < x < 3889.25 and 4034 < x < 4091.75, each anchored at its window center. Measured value 4.63 A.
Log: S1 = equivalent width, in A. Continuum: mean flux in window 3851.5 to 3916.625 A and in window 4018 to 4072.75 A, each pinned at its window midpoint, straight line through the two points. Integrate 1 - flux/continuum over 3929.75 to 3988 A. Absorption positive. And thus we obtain 8.2 A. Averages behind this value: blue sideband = 45.4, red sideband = 49.3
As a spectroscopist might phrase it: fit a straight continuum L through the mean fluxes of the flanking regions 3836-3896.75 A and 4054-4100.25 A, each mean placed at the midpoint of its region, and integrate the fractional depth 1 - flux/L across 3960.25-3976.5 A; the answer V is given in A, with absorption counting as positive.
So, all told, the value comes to 4.5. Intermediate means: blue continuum 43.7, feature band 32.9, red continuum 47.7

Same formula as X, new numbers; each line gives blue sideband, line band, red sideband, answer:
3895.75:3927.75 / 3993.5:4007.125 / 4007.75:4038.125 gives 0.18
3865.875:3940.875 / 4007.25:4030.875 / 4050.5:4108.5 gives -2.69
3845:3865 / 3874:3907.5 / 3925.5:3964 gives 2.38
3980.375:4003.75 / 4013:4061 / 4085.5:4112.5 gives -3.23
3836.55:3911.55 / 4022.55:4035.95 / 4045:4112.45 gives -1.00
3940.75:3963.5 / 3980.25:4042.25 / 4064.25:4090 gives -2.70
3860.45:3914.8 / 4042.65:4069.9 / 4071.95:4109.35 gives -3.00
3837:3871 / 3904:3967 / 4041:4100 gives 3.23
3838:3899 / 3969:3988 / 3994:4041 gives 2.68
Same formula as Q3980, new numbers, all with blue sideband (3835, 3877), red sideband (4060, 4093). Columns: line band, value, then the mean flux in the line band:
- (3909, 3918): -0.93 A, 50.8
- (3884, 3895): 2.62 A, 34.8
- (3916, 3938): 3.01 A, 39.9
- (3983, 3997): -0.65 A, 49.4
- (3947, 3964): 0.36 A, 45.7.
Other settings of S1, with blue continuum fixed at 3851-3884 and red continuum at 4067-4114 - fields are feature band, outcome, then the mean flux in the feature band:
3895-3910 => 0.4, 45.9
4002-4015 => -1.1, 49.9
